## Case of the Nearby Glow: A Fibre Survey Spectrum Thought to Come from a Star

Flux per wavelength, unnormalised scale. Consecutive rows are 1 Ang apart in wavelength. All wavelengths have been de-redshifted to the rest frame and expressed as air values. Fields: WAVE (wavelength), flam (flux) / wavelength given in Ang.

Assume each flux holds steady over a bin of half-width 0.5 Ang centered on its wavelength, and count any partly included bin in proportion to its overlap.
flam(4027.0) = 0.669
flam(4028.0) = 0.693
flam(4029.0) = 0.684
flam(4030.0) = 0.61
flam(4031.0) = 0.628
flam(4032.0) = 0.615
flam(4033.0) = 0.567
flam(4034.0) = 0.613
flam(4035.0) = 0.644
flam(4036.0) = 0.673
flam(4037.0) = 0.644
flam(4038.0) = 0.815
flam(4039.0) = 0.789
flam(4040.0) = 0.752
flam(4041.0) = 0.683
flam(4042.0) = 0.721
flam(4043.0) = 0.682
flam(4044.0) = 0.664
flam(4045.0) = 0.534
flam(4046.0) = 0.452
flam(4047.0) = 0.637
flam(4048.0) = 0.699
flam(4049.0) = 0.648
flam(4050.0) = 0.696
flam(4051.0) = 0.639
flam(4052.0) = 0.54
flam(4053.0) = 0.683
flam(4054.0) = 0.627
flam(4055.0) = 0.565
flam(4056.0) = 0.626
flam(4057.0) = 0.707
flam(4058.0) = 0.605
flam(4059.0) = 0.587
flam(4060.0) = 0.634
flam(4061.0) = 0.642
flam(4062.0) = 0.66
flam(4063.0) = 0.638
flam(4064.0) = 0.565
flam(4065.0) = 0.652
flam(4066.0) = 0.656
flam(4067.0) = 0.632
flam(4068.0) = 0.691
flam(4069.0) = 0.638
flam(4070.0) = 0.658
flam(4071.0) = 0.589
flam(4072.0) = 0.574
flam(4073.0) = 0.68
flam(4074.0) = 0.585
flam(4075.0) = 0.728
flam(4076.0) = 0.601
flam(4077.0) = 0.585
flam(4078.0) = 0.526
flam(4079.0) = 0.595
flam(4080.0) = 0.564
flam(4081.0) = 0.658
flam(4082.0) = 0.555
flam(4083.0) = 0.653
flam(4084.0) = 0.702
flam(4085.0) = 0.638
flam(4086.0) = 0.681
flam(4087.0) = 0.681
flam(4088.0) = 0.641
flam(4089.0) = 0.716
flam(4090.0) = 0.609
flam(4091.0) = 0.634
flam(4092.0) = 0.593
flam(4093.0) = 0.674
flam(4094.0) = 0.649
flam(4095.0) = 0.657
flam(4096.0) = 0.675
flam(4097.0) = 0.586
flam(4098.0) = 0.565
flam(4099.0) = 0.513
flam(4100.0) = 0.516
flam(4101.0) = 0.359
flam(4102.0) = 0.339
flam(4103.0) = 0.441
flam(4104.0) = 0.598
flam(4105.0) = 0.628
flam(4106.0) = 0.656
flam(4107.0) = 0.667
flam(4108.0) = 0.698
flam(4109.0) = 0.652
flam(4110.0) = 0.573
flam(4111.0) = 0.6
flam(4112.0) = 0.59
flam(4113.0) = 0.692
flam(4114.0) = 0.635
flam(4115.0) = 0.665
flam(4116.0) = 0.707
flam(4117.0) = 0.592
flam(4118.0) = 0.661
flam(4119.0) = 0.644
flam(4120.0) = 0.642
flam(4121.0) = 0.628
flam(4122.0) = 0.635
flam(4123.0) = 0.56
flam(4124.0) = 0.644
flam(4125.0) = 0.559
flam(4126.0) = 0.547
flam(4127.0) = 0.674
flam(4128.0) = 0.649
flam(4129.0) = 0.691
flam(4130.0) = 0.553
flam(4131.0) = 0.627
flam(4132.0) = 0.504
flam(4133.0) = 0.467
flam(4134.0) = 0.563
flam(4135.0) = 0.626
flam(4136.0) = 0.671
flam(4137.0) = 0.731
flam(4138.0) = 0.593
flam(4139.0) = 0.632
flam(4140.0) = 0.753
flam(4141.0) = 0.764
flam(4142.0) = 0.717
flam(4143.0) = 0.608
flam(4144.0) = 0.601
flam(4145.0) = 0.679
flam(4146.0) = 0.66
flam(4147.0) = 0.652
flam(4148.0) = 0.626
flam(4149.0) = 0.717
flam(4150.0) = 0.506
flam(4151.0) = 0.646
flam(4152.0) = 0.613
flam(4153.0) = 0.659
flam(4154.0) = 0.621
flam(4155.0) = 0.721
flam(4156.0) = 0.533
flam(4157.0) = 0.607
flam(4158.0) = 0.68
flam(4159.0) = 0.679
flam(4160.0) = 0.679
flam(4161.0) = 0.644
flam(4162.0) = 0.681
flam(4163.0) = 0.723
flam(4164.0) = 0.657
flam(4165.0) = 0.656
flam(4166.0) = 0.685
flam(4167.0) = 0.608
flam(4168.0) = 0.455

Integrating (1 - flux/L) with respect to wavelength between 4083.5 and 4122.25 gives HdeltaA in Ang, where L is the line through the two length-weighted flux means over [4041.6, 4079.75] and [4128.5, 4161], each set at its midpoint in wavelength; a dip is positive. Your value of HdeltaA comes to 0.97 Ang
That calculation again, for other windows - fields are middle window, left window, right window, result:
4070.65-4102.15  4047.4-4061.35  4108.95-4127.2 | 1.2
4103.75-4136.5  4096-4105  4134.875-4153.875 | -2.9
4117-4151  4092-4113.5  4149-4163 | -0.6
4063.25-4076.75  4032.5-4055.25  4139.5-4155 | 0.4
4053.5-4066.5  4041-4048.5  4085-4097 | 0.2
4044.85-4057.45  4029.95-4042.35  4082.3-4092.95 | 0.9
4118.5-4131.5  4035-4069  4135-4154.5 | 0.7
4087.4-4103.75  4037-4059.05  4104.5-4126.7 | 1.6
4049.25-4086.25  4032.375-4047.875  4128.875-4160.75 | 1.4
